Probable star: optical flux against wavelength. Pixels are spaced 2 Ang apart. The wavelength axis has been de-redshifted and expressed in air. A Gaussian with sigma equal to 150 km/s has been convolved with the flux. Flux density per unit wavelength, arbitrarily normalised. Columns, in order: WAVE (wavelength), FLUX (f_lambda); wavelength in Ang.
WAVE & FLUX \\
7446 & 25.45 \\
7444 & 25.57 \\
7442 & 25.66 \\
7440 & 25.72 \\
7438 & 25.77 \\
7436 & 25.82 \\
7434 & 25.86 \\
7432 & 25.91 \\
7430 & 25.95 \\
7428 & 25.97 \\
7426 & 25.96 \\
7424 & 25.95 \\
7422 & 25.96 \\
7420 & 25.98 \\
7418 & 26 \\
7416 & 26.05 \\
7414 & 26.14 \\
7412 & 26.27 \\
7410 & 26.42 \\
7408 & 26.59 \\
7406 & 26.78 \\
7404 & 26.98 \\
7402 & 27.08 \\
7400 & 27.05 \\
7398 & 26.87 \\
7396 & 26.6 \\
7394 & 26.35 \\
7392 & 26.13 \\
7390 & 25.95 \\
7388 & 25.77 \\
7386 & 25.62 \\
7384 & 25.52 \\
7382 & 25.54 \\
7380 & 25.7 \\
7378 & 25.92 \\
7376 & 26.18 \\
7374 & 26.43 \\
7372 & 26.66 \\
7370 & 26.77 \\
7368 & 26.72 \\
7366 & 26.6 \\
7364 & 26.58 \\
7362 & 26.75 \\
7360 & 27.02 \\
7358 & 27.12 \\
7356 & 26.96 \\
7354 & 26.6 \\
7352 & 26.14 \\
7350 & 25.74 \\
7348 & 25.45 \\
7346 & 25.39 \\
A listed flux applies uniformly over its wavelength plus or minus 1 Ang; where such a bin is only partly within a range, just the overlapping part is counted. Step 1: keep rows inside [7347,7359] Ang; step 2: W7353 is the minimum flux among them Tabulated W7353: 25.45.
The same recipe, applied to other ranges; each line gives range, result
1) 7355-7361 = 26.96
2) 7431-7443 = 25.66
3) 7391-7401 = 26.13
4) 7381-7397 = 25.52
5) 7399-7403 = 27.05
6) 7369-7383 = 25.54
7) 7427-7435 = 25.86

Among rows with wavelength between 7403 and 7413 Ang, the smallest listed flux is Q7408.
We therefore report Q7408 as 26.27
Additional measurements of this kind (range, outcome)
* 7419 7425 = 25.95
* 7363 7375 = 26.43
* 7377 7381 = 25.7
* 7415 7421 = 25.98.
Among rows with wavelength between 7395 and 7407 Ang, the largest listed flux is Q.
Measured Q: 27.08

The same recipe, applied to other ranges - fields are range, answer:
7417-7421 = 26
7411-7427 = 26.27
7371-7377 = 26.66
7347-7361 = 27.12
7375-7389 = 26.18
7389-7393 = 26.13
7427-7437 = 25.97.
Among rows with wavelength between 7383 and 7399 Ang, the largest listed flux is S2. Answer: 26.87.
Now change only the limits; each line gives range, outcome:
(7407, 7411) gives 26.59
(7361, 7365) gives 26.75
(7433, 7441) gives 25.86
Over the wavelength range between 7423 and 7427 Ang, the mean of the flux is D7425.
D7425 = 26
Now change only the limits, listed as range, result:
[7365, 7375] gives 26.6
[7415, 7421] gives 26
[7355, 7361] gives 27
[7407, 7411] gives 26.5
